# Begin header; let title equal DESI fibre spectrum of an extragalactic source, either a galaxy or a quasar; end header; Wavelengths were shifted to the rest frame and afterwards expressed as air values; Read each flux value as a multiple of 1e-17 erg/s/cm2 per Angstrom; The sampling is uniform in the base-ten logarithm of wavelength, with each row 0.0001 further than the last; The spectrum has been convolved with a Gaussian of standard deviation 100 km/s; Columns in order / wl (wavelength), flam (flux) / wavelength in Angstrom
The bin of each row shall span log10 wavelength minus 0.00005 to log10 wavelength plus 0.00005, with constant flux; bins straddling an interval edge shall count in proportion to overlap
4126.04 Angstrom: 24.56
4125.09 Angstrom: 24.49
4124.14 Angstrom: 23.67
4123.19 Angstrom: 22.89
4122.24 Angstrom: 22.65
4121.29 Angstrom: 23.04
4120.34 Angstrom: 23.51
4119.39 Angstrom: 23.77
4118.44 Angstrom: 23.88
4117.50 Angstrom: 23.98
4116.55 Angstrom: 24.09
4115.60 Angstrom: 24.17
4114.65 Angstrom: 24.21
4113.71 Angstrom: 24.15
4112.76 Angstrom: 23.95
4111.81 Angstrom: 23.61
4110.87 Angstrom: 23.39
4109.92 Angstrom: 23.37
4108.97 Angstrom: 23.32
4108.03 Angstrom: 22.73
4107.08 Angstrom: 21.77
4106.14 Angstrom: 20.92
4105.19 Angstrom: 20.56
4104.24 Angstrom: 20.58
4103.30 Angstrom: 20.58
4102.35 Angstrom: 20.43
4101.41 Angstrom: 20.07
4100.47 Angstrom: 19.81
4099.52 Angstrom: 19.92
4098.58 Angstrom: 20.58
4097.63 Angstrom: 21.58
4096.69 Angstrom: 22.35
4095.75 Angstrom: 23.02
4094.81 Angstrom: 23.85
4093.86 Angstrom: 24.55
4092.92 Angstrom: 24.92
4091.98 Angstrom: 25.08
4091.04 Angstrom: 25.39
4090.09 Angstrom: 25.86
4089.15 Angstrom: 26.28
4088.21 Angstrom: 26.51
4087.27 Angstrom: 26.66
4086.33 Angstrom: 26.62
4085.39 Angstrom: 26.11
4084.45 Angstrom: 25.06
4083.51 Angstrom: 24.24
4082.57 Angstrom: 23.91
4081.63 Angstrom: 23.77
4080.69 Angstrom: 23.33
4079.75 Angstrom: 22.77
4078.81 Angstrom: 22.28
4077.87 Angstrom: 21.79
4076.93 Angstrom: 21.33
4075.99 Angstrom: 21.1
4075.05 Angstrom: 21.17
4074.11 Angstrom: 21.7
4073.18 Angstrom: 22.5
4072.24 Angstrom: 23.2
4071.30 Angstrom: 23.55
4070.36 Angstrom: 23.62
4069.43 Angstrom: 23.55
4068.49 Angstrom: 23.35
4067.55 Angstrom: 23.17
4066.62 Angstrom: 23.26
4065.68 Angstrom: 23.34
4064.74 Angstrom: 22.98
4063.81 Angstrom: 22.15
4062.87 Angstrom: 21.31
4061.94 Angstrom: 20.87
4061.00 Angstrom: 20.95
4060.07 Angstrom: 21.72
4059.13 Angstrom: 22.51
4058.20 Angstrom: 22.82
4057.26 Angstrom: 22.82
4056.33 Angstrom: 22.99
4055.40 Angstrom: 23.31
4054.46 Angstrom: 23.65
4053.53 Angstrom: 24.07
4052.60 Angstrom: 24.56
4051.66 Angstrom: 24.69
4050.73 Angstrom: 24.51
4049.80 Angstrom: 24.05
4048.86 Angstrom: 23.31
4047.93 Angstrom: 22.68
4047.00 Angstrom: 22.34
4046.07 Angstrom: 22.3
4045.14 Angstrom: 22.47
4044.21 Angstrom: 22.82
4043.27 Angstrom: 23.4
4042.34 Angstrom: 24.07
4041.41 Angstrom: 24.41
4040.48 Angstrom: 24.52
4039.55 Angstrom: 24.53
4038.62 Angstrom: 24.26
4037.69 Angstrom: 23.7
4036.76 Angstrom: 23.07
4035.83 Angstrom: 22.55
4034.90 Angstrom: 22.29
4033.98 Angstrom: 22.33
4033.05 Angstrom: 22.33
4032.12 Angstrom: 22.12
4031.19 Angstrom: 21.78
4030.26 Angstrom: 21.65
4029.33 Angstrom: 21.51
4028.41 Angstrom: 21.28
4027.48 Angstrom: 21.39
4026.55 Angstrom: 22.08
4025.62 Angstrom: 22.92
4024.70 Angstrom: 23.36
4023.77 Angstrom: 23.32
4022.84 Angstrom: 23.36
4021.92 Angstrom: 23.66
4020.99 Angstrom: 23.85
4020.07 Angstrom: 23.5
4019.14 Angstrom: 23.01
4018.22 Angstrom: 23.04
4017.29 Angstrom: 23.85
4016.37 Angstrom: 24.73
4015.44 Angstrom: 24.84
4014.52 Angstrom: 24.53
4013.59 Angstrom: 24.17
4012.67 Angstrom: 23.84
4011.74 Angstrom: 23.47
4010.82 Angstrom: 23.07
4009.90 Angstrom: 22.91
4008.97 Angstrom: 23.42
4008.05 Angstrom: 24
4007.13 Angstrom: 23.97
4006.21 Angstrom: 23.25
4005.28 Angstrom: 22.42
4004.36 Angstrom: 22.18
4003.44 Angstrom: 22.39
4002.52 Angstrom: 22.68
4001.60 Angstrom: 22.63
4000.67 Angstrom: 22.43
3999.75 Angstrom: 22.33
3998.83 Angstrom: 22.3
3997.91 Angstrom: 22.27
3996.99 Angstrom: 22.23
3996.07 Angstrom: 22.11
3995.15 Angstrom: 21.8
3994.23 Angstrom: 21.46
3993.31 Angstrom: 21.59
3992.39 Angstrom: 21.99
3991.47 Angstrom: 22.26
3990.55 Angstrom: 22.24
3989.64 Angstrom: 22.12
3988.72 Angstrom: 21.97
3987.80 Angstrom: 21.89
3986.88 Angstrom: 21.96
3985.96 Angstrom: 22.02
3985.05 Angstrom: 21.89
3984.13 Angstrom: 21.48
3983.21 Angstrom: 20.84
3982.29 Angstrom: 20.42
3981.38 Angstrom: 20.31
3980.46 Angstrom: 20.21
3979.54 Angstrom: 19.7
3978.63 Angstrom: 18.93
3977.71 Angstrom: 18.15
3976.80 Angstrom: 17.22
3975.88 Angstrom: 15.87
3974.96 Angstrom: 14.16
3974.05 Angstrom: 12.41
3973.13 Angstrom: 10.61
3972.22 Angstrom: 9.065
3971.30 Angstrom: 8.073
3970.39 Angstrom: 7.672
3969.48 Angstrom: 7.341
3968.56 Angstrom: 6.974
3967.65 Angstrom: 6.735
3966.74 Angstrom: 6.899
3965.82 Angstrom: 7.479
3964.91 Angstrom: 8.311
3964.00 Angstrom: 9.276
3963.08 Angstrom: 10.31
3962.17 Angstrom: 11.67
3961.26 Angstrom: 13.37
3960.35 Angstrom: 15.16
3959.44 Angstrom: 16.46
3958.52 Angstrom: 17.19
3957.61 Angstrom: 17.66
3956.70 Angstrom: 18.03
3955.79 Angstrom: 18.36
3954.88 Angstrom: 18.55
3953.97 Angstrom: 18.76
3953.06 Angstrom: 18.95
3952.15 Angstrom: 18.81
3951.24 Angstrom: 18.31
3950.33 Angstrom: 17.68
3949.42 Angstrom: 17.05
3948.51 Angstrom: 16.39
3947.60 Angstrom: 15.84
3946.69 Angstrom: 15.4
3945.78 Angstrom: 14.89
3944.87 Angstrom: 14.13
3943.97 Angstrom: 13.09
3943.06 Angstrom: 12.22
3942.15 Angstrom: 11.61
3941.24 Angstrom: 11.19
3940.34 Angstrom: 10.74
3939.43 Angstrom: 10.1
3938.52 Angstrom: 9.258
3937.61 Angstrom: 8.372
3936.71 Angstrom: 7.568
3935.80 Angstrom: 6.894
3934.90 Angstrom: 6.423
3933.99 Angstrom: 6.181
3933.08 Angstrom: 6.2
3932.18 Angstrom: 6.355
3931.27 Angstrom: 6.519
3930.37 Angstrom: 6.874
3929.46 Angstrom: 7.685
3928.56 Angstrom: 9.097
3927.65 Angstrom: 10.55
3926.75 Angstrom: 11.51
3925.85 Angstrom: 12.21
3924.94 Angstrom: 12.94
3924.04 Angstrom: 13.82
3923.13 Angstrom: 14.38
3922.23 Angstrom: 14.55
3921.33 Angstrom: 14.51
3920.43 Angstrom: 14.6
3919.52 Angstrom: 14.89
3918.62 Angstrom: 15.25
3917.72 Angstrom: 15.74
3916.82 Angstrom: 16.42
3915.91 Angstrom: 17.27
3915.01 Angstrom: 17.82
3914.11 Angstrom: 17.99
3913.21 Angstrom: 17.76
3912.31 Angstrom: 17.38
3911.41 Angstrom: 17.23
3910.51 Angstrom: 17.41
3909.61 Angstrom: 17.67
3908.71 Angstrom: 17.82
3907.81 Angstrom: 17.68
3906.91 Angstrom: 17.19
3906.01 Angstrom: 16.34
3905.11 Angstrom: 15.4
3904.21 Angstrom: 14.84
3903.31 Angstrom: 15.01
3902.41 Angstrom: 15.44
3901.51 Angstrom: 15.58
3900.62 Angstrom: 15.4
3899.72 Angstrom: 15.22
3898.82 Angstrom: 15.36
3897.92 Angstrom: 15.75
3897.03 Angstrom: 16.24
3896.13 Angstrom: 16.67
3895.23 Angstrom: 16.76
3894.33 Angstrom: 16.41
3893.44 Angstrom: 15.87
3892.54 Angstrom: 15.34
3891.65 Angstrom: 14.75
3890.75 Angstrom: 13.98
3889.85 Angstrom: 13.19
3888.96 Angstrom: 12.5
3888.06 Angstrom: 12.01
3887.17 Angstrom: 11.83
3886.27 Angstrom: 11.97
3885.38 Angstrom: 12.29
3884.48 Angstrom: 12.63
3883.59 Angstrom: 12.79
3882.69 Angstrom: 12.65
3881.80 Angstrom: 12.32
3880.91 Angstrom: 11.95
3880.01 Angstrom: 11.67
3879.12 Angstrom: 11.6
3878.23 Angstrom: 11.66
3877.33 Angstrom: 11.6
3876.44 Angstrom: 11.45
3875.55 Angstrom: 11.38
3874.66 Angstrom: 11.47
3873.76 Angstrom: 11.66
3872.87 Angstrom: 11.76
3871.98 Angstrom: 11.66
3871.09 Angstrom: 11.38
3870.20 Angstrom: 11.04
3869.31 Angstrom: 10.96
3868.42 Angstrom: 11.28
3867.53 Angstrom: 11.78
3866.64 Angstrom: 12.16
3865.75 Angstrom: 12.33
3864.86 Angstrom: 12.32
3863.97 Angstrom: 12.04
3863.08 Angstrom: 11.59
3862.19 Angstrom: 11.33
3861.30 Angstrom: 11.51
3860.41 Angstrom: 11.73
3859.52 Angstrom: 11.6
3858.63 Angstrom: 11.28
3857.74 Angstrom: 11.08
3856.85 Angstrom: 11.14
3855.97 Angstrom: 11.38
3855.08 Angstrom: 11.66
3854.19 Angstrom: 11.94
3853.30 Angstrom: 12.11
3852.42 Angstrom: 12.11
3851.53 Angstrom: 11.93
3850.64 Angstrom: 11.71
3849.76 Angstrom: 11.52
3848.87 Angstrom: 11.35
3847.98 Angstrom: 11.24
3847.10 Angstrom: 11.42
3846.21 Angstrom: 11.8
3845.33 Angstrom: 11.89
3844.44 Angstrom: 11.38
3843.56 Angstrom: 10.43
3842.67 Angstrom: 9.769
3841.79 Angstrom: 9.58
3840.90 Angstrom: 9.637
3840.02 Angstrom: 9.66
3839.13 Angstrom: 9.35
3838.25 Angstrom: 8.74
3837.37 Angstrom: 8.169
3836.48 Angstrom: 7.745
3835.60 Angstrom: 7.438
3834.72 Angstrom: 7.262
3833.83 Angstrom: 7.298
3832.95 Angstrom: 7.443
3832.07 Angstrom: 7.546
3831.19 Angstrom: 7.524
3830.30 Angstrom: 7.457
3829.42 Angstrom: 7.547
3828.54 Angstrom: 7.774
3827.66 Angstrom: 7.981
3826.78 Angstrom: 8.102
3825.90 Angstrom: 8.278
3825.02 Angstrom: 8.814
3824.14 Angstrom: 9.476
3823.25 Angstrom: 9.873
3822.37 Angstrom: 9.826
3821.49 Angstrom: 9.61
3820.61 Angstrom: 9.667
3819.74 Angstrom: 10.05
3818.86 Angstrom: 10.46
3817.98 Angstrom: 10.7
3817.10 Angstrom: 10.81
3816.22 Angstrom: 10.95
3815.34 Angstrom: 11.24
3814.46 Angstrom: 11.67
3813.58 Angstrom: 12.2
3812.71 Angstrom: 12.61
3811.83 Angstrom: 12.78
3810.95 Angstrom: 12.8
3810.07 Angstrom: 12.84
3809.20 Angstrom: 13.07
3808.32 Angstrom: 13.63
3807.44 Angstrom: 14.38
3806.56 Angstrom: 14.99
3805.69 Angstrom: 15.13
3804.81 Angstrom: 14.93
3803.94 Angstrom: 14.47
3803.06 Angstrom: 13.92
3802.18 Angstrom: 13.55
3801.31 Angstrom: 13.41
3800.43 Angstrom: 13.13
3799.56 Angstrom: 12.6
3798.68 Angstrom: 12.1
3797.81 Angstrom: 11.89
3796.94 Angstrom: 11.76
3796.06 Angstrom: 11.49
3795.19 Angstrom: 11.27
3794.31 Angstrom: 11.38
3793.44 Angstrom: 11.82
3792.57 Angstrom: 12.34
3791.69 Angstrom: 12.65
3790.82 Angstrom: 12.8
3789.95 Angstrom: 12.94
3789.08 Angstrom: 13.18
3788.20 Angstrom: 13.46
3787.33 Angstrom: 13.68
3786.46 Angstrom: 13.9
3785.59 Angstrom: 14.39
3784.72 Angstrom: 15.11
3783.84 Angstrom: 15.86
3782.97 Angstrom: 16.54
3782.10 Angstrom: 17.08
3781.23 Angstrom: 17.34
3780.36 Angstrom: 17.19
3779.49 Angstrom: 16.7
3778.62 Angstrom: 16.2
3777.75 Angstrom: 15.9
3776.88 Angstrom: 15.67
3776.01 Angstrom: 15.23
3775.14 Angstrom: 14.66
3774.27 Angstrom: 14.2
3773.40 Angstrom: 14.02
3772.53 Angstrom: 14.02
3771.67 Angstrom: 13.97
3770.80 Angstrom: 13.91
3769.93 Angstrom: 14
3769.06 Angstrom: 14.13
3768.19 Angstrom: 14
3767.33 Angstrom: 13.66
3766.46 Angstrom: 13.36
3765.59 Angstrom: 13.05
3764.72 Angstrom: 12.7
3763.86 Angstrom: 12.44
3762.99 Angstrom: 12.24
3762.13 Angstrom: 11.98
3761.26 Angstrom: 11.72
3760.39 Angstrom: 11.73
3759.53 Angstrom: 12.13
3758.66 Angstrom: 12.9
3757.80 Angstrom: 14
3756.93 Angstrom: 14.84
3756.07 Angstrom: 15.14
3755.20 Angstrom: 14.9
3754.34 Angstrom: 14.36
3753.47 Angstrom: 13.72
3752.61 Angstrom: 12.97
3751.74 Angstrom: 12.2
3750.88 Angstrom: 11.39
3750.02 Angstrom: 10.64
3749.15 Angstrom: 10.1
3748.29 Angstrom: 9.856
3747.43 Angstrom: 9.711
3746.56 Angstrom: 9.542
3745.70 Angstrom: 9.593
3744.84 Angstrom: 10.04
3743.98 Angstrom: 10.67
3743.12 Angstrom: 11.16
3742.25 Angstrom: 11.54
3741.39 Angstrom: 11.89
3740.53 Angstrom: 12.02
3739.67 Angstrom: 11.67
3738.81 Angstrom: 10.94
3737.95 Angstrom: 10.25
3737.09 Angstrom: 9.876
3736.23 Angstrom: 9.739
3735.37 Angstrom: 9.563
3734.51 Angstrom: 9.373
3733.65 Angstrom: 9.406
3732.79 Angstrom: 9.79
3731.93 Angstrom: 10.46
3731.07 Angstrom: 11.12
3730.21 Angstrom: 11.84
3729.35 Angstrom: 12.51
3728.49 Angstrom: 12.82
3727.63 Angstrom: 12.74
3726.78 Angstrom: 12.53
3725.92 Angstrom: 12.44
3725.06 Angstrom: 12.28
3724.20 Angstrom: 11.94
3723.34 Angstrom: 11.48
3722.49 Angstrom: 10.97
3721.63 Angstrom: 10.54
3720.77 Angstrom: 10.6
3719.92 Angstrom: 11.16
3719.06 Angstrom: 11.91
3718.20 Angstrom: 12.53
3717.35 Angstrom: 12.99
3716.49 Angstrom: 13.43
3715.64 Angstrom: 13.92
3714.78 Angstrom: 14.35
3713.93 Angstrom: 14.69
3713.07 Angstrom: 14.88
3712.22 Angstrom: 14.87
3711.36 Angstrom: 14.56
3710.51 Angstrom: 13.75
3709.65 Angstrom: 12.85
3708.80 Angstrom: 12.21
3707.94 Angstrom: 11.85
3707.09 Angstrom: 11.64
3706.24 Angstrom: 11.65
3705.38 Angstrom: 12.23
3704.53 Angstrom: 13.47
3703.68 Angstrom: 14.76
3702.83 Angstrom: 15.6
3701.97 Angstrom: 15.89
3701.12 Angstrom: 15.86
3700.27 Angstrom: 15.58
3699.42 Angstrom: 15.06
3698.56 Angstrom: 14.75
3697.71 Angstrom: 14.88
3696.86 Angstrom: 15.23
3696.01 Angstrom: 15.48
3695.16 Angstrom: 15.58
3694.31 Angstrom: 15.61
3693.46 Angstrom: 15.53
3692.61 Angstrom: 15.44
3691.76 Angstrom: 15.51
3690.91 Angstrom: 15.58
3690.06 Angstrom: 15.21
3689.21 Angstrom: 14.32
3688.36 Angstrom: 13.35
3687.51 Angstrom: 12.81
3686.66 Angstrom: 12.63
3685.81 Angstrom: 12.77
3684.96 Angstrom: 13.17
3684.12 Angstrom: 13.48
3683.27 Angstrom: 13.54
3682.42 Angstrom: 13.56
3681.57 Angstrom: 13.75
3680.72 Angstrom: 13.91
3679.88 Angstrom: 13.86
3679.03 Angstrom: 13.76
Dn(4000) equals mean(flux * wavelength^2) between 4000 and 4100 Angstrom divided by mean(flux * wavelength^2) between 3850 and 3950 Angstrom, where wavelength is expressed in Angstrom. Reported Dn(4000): 1.9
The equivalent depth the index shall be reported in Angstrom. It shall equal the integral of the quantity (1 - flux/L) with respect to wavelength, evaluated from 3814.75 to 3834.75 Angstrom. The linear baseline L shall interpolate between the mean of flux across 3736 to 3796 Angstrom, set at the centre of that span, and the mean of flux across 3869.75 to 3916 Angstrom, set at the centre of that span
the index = 6.8 Angstrom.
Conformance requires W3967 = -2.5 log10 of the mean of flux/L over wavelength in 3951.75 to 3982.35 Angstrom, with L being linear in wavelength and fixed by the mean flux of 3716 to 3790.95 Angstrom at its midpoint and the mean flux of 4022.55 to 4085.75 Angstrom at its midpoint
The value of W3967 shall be 0.39 mag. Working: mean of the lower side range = 12.7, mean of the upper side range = 22.9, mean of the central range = 14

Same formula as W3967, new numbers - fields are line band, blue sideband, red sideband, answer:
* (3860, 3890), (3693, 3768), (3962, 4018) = 0.33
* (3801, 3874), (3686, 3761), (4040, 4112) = 0.41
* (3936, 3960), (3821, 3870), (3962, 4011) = 0.09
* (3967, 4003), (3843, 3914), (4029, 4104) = 0.03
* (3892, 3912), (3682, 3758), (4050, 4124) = 0.11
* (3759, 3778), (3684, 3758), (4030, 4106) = 0.05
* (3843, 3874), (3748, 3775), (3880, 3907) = 0.21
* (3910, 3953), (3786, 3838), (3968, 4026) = 0.30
